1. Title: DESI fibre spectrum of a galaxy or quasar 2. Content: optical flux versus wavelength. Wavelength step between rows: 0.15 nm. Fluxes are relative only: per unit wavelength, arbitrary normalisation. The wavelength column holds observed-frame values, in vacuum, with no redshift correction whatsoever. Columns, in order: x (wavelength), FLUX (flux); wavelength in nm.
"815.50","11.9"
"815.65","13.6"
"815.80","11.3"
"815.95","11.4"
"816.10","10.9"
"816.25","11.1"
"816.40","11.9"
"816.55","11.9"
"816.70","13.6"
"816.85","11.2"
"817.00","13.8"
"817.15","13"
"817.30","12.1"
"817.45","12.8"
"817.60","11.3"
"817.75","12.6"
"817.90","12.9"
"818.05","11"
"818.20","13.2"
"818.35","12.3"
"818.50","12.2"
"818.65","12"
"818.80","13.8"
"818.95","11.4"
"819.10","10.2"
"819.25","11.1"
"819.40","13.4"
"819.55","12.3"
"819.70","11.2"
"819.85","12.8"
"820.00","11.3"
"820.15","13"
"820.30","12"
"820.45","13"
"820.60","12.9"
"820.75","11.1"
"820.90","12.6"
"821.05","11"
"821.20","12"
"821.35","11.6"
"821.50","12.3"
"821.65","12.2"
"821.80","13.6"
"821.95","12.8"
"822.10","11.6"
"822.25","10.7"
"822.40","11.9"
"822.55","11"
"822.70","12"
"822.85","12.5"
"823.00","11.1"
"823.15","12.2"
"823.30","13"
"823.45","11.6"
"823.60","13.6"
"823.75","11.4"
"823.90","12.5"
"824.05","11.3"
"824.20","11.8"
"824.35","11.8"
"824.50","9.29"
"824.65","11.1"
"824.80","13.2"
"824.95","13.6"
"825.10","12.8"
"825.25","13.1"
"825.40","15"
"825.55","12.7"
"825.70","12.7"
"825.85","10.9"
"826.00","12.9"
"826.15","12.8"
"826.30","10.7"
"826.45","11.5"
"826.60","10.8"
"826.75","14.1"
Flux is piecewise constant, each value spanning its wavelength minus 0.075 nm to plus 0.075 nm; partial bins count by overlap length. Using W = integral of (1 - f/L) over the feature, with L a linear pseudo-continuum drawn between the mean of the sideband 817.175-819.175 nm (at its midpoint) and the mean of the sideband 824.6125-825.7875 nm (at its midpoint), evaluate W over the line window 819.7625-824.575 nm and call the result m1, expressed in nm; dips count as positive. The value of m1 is 0.26 nm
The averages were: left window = 12.2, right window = 13.1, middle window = 12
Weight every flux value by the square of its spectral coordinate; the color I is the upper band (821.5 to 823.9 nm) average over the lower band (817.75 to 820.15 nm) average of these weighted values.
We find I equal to 1.0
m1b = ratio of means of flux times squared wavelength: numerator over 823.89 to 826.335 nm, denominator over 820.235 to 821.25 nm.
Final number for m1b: 1.03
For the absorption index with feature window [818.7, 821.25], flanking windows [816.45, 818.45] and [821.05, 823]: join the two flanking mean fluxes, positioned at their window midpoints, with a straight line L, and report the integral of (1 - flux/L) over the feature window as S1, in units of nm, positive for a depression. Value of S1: 0.02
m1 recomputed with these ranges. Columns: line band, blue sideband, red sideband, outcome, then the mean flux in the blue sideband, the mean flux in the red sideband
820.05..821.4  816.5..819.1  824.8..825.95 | 0.051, 12.4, 13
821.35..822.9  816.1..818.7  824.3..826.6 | 0.026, 12.3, 12.2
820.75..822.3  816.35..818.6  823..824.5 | 0.011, 12.4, 11.9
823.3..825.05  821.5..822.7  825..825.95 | 0.078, 12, 12.9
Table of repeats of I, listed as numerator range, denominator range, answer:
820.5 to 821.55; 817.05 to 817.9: 0.97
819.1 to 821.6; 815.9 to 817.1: 1.01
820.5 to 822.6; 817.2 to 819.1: 0.99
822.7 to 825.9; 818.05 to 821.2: 1.02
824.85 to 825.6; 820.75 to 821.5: 1.15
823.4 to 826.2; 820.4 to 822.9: 1.03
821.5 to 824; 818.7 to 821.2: 1.01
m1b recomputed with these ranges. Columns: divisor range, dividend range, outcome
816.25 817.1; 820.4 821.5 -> 0.98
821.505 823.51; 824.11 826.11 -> 1.04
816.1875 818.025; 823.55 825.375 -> 1.01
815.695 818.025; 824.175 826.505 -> 1.03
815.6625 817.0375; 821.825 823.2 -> 1.01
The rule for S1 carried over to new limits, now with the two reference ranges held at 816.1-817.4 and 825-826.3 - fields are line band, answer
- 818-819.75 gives 0.05 nm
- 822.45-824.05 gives 0.07 nm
